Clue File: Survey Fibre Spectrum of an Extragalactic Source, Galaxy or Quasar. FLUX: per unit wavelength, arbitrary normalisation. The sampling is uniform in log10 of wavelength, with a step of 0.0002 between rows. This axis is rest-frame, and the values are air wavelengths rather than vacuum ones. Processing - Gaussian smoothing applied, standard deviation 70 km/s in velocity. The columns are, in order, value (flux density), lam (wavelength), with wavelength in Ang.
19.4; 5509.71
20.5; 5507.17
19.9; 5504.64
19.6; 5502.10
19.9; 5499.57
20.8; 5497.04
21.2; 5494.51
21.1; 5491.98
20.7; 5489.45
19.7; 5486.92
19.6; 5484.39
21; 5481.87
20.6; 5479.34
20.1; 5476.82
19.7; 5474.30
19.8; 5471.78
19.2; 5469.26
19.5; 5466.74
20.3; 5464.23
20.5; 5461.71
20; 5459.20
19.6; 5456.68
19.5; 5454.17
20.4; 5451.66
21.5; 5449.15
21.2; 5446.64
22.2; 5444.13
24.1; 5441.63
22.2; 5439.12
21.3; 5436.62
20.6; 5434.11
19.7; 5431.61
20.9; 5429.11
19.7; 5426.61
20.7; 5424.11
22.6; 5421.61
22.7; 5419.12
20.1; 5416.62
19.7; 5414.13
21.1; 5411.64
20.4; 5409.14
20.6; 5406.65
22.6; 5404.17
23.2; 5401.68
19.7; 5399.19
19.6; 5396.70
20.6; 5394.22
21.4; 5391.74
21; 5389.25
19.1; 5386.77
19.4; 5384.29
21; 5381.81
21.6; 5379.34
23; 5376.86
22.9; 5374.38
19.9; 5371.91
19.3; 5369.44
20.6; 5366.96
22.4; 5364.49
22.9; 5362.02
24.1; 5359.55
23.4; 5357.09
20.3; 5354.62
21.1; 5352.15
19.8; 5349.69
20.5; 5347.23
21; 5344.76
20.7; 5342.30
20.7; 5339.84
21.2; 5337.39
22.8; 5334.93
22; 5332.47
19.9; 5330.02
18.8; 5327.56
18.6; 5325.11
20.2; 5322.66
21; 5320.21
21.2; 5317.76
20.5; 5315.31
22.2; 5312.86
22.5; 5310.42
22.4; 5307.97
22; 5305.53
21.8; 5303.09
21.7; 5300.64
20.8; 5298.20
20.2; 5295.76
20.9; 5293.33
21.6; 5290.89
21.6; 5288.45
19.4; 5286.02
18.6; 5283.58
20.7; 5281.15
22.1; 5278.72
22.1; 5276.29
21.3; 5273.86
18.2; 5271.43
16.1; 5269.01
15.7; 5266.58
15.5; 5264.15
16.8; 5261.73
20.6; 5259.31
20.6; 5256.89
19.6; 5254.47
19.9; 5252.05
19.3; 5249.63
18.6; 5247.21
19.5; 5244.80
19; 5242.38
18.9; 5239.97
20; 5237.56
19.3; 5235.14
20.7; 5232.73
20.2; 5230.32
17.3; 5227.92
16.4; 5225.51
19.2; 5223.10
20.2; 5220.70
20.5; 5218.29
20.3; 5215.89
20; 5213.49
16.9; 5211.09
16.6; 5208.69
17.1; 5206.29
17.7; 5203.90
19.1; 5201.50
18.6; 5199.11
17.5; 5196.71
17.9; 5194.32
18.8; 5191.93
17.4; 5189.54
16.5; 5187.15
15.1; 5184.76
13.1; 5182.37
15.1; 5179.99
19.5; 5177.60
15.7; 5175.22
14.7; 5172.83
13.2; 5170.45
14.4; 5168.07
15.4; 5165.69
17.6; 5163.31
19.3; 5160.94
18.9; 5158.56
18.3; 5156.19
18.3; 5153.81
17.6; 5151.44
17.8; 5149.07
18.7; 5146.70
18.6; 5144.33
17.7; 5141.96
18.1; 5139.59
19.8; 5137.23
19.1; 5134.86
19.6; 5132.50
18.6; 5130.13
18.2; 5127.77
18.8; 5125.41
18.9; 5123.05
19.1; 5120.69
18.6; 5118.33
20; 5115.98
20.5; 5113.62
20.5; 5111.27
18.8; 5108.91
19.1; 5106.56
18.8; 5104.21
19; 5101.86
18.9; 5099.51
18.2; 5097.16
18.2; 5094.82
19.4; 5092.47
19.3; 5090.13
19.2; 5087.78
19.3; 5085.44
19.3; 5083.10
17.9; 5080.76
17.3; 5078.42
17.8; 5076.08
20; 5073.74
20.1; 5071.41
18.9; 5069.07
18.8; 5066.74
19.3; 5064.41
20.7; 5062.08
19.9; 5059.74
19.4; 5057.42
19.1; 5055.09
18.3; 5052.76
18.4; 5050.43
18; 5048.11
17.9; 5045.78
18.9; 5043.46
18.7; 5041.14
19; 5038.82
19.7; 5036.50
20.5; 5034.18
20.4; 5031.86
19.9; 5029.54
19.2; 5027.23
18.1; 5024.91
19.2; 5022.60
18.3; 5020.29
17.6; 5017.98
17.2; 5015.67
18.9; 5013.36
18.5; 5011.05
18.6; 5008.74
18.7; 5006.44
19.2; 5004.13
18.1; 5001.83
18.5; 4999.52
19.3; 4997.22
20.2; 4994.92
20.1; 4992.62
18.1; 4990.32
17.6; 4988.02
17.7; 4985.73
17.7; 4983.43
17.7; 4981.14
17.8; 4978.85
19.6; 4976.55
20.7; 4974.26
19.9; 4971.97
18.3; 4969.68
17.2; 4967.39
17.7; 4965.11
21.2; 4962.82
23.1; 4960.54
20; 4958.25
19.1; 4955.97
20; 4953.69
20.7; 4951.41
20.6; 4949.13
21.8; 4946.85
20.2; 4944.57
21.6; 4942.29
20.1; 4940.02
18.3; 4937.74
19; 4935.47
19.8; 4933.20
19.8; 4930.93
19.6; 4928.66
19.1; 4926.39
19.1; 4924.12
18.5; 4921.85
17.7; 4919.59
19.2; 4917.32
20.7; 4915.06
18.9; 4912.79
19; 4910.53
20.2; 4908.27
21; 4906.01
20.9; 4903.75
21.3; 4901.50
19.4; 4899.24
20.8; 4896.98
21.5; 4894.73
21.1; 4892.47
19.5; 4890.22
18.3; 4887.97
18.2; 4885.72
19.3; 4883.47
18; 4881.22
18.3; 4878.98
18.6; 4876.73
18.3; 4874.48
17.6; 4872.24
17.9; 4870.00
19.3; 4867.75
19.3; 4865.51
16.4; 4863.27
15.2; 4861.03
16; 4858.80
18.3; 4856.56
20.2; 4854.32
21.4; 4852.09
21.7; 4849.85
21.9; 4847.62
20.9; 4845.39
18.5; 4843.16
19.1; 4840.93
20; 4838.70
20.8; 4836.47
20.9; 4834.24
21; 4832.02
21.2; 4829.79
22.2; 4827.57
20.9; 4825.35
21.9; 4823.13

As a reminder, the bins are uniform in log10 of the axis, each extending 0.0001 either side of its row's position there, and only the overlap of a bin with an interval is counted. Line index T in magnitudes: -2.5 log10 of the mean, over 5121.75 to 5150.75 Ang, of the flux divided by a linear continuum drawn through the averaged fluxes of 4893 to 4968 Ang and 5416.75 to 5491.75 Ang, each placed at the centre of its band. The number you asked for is 0.09 mag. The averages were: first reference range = 19.9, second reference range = 20.7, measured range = 18.6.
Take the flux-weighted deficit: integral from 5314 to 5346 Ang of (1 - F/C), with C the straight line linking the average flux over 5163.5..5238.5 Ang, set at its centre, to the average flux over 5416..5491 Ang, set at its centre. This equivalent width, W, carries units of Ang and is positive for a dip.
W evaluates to -2.55 Ang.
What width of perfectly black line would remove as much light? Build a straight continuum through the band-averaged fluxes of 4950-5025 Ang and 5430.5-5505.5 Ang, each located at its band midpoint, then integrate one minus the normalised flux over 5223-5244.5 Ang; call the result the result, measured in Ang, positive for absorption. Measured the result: 0.8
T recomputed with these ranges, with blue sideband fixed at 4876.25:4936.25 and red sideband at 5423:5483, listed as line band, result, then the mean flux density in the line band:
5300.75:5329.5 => -0.036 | 21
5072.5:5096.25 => 0.062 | 18.8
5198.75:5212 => 0.143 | 17.6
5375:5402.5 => -0.022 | 20.9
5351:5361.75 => -0.096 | 22.3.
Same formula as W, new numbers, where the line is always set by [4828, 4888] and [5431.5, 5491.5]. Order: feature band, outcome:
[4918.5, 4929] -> 0.3 Ang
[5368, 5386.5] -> -0.5 Ang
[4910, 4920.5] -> 0.1 Ang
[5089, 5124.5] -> 1.1 Ang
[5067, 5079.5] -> 0.5 Ang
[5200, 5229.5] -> 2.3 Ang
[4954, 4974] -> -0.2 Ang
